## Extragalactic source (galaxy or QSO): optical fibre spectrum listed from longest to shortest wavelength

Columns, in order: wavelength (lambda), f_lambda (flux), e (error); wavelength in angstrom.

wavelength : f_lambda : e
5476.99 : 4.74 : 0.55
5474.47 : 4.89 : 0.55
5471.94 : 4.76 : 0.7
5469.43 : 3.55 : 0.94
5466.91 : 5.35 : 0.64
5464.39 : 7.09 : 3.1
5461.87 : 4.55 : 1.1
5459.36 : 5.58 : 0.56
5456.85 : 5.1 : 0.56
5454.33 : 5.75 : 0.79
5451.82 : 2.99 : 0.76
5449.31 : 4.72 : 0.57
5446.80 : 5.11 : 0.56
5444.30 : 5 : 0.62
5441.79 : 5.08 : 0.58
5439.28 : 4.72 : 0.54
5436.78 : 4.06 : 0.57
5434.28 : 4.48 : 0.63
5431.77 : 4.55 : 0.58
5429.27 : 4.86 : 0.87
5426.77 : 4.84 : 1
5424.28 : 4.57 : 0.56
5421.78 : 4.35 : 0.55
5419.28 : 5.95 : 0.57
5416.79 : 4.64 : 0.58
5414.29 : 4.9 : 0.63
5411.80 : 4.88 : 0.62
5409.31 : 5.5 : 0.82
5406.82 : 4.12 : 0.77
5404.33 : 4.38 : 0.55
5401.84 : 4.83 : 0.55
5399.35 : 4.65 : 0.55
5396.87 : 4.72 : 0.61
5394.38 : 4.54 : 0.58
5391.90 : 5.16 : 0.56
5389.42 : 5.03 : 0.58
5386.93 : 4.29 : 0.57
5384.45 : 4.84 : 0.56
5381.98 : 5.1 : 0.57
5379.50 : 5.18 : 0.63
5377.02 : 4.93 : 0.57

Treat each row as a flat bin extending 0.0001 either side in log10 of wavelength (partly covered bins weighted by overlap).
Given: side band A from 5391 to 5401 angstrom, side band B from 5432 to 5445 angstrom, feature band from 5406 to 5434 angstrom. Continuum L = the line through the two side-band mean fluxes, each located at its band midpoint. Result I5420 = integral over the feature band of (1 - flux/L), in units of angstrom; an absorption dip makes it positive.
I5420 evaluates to -0.83 angstrom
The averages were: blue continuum 4.76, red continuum 4.64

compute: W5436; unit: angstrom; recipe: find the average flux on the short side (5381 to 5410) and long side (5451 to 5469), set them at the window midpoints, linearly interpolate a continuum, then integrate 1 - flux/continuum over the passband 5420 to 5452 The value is 2.40 angstrom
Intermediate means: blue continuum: 4.75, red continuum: 5.18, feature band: 4.64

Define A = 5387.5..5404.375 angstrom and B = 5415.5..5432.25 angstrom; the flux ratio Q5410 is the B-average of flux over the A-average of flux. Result 1.0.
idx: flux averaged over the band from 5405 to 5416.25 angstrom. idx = 4.81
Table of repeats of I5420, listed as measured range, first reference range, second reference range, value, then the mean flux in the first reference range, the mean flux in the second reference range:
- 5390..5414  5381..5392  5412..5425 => 0.52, 4.85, 4.89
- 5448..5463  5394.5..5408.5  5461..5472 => 0.70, 4.57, 5.11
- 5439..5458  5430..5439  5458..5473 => -0.24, 4.43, 5.15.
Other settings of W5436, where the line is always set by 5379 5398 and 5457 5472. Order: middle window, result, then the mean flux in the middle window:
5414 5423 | 0.0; 4.97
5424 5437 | 1.1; 4.6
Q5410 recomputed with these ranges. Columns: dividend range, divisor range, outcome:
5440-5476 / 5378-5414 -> 1.03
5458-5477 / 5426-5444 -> 1.09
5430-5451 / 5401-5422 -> 0.96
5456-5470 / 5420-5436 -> 1.14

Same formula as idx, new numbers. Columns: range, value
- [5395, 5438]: 4.72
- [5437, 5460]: 4.84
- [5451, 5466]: 5.24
